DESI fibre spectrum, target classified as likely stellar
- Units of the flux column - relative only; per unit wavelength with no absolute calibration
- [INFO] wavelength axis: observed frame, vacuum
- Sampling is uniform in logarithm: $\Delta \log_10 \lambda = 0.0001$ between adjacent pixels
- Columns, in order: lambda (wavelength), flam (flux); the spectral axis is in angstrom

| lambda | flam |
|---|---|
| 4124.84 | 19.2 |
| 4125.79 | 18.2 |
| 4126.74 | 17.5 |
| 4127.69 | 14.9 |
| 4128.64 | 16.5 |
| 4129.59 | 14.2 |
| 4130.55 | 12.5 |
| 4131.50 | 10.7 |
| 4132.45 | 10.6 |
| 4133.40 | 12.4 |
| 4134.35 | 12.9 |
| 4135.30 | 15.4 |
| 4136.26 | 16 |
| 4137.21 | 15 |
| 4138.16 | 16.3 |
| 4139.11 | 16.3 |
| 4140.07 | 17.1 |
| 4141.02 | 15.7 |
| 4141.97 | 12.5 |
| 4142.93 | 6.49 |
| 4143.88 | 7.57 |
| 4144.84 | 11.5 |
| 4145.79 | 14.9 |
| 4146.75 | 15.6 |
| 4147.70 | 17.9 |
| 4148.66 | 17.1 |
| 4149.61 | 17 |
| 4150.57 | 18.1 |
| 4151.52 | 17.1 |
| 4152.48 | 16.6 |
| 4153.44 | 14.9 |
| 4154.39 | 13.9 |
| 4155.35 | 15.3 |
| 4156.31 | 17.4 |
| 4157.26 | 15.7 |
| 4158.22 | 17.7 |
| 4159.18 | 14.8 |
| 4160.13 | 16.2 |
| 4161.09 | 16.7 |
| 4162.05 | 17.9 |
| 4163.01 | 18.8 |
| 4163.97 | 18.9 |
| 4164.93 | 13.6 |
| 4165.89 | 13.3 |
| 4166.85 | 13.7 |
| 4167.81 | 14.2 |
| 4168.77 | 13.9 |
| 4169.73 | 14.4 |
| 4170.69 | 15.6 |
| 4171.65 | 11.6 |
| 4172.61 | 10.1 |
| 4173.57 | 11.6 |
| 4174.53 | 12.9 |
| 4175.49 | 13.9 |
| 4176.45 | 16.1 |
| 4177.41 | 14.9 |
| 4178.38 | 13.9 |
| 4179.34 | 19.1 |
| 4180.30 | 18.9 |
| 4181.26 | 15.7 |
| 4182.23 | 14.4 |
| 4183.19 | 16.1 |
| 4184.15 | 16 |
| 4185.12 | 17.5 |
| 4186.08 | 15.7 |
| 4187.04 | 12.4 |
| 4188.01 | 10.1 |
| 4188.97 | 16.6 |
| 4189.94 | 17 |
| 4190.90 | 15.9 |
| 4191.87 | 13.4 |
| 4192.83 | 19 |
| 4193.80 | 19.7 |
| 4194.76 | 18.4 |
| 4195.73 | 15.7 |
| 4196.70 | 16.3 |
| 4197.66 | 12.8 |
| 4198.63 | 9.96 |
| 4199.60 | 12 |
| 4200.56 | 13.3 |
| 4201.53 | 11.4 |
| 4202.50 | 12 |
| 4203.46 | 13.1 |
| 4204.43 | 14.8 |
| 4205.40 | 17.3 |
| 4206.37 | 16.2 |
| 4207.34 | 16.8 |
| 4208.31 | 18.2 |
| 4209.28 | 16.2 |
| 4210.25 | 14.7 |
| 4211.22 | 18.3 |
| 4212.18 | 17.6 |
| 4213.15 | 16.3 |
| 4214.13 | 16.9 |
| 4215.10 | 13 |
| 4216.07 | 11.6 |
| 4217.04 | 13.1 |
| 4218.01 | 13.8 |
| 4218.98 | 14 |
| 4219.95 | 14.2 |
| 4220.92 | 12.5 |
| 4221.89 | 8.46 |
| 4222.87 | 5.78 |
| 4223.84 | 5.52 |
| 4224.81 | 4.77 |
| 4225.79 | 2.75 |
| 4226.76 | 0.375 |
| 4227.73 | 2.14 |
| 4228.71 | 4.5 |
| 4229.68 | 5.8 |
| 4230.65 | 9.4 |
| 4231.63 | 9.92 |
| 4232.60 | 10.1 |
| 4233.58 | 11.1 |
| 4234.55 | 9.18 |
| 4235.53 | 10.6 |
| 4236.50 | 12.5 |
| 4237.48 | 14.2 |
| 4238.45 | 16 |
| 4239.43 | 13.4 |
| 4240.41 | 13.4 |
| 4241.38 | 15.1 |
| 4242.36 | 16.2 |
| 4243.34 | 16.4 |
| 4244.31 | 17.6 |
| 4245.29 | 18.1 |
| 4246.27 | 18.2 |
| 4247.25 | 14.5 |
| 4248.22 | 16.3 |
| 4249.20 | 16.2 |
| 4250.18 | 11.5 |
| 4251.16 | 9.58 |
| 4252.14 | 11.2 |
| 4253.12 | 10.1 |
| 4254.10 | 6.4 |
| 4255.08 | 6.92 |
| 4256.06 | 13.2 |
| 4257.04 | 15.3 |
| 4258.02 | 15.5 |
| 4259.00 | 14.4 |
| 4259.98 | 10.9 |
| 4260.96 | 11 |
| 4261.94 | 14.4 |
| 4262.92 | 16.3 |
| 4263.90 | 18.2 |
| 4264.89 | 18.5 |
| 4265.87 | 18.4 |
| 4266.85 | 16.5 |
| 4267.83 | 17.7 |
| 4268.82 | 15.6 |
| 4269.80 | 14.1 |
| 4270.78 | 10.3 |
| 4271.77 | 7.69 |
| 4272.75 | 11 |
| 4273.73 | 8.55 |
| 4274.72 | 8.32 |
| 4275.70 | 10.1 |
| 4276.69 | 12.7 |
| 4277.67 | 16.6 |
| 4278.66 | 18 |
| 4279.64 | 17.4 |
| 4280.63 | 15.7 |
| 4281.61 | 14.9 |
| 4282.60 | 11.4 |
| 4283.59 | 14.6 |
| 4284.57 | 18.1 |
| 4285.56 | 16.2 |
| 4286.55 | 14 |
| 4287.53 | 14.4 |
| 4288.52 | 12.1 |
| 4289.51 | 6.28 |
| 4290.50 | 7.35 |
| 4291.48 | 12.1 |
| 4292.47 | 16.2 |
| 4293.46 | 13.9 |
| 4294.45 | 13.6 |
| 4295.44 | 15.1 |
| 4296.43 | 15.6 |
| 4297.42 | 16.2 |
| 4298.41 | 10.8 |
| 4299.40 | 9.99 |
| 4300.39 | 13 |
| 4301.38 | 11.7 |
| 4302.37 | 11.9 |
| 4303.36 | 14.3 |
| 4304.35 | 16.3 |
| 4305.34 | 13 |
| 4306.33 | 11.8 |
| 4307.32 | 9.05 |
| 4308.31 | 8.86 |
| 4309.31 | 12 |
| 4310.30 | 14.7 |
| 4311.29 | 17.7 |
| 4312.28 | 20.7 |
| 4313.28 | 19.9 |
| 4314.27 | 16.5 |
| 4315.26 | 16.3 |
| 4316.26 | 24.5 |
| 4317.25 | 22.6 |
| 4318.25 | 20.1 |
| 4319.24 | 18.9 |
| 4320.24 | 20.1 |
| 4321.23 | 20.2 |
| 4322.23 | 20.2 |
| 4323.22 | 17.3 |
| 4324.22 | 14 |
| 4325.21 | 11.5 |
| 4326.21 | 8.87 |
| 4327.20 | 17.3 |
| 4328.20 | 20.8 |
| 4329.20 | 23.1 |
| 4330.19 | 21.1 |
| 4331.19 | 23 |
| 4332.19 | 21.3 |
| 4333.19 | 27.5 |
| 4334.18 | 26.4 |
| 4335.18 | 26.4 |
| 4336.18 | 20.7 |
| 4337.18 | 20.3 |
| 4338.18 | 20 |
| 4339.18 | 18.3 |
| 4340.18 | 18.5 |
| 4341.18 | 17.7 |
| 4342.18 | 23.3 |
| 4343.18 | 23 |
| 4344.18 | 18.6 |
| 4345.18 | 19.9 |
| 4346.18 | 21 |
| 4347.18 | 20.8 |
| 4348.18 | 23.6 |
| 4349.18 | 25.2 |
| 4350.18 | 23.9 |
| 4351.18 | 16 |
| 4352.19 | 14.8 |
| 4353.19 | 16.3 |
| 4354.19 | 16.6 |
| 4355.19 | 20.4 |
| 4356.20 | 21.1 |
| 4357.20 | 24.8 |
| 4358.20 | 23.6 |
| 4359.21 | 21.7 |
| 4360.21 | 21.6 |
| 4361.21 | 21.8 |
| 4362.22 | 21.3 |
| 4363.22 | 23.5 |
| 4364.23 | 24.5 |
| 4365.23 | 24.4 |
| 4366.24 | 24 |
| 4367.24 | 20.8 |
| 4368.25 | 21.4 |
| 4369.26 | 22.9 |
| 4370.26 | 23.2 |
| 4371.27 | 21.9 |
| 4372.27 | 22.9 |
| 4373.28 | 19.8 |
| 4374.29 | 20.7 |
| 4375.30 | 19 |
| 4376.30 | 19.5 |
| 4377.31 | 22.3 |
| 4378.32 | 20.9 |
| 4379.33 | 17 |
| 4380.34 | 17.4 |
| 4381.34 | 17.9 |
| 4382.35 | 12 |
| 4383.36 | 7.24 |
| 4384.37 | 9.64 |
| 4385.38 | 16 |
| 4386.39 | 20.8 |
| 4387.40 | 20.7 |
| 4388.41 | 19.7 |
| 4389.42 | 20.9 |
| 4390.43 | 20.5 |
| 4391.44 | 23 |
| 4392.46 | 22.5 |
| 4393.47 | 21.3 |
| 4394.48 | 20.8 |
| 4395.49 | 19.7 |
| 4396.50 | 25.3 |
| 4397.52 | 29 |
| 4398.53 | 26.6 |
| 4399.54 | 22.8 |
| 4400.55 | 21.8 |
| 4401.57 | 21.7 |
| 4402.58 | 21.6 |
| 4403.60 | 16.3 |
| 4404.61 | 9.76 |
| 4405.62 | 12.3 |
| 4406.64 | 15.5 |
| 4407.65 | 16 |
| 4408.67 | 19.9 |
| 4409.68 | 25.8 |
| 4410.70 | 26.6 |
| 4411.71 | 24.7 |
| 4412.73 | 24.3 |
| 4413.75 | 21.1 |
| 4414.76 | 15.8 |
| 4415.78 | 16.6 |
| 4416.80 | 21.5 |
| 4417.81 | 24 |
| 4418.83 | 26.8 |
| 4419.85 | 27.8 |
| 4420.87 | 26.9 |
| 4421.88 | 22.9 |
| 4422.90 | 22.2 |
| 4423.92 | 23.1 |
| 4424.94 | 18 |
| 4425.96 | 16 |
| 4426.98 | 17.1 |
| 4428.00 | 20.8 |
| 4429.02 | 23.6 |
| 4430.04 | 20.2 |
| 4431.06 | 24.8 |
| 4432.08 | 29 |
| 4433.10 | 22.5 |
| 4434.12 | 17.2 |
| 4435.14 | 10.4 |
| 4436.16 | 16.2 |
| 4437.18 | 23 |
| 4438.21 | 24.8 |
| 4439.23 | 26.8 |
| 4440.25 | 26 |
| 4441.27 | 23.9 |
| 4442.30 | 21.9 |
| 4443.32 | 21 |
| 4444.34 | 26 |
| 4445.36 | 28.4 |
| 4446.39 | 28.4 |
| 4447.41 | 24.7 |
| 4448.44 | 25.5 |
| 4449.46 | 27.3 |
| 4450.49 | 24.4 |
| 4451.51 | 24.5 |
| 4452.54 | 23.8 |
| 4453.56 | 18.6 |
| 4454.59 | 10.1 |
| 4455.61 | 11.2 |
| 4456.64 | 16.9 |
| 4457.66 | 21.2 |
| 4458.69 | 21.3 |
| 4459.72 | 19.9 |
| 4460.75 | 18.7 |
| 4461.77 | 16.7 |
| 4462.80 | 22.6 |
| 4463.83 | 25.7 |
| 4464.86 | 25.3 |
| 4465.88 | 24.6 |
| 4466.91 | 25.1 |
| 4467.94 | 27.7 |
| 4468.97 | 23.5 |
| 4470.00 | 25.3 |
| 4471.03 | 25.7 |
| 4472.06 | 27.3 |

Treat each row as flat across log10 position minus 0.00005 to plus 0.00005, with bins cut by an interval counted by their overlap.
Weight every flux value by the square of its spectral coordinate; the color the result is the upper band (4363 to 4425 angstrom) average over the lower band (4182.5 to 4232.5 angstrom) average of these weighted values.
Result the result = 1.8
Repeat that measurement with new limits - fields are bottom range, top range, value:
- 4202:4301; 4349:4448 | 1.74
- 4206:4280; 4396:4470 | 1.88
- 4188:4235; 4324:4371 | 1.79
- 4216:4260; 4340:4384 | 1.90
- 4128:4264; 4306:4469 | 1.64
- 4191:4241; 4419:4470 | 1.99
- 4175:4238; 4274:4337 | 1.28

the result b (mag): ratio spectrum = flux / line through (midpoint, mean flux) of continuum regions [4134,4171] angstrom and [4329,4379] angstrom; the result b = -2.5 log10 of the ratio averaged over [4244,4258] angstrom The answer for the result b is 0.35 mag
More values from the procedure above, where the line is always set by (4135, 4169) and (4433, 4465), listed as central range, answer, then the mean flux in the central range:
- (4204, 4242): 0.382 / 11.8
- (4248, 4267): 0.291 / 13.4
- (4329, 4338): -0.206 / 23.2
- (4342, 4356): -0.037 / 20.2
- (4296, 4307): 0.378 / 13.1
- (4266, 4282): 0.303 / 13.6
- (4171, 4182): 0.100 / 14.4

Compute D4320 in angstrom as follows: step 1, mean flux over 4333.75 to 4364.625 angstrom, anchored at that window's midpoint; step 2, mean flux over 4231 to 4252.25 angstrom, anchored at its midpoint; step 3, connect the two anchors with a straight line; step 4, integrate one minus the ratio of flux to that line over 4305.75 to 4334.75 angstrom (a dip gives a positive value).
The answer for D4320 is 1.6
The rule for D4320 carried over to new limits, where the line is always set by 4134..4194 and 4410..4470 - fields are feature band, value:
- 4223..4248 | 9.1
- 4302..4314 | 2.9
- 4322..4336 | -0.4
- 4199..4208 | 1.1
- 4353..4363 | -0.5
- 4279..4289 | 1.8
